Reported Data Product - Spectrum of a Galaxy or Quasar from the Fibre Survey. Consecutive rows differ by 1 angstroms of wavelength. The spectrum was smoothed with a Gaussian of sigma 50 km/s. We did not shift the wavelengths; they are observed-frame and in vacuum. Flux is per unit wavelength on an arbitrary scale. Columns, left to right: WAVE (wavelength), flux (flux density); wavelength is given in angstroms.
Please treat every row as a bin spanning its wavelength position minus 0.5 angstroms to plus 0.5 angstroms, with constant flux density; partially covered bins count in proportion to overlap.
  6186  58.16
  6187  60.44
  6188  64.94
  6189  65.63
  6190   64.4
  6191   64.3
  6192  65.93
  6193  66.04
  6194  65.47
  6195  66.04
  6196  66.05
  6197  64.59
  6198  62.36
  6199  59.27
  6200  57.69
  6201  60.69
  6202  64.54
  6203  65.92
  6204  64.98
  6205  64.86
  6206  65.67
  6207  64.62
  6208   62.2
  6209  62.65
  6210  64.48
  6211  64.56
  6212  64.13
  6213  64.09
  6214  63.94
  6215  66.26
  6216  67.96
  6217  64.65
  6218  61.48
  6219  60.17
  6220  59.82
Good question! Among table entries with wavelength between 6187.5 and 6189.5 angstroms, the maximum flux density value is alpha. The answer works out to 65.63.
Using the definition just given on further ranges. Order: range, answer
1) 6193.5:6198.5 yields 66.05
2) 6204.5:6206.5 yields 65.67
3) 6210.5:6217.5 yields 67.96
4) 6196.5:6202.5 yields 64.59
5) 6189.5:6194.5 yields 66.04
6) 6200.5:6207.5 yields 65.92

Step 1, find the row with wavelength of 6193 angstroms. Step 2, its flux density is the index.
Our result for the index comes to 66.04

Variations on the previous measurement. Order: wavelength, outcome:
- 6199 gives 59.27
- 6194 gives 65.47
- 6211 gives 64.56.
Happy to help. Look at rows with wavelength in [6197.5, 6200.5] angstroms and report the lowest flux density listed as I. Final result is 57.69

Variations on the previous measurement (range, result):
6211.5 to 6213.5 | 64.09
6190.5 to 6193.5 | 64.3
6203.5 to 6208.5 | 62.2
